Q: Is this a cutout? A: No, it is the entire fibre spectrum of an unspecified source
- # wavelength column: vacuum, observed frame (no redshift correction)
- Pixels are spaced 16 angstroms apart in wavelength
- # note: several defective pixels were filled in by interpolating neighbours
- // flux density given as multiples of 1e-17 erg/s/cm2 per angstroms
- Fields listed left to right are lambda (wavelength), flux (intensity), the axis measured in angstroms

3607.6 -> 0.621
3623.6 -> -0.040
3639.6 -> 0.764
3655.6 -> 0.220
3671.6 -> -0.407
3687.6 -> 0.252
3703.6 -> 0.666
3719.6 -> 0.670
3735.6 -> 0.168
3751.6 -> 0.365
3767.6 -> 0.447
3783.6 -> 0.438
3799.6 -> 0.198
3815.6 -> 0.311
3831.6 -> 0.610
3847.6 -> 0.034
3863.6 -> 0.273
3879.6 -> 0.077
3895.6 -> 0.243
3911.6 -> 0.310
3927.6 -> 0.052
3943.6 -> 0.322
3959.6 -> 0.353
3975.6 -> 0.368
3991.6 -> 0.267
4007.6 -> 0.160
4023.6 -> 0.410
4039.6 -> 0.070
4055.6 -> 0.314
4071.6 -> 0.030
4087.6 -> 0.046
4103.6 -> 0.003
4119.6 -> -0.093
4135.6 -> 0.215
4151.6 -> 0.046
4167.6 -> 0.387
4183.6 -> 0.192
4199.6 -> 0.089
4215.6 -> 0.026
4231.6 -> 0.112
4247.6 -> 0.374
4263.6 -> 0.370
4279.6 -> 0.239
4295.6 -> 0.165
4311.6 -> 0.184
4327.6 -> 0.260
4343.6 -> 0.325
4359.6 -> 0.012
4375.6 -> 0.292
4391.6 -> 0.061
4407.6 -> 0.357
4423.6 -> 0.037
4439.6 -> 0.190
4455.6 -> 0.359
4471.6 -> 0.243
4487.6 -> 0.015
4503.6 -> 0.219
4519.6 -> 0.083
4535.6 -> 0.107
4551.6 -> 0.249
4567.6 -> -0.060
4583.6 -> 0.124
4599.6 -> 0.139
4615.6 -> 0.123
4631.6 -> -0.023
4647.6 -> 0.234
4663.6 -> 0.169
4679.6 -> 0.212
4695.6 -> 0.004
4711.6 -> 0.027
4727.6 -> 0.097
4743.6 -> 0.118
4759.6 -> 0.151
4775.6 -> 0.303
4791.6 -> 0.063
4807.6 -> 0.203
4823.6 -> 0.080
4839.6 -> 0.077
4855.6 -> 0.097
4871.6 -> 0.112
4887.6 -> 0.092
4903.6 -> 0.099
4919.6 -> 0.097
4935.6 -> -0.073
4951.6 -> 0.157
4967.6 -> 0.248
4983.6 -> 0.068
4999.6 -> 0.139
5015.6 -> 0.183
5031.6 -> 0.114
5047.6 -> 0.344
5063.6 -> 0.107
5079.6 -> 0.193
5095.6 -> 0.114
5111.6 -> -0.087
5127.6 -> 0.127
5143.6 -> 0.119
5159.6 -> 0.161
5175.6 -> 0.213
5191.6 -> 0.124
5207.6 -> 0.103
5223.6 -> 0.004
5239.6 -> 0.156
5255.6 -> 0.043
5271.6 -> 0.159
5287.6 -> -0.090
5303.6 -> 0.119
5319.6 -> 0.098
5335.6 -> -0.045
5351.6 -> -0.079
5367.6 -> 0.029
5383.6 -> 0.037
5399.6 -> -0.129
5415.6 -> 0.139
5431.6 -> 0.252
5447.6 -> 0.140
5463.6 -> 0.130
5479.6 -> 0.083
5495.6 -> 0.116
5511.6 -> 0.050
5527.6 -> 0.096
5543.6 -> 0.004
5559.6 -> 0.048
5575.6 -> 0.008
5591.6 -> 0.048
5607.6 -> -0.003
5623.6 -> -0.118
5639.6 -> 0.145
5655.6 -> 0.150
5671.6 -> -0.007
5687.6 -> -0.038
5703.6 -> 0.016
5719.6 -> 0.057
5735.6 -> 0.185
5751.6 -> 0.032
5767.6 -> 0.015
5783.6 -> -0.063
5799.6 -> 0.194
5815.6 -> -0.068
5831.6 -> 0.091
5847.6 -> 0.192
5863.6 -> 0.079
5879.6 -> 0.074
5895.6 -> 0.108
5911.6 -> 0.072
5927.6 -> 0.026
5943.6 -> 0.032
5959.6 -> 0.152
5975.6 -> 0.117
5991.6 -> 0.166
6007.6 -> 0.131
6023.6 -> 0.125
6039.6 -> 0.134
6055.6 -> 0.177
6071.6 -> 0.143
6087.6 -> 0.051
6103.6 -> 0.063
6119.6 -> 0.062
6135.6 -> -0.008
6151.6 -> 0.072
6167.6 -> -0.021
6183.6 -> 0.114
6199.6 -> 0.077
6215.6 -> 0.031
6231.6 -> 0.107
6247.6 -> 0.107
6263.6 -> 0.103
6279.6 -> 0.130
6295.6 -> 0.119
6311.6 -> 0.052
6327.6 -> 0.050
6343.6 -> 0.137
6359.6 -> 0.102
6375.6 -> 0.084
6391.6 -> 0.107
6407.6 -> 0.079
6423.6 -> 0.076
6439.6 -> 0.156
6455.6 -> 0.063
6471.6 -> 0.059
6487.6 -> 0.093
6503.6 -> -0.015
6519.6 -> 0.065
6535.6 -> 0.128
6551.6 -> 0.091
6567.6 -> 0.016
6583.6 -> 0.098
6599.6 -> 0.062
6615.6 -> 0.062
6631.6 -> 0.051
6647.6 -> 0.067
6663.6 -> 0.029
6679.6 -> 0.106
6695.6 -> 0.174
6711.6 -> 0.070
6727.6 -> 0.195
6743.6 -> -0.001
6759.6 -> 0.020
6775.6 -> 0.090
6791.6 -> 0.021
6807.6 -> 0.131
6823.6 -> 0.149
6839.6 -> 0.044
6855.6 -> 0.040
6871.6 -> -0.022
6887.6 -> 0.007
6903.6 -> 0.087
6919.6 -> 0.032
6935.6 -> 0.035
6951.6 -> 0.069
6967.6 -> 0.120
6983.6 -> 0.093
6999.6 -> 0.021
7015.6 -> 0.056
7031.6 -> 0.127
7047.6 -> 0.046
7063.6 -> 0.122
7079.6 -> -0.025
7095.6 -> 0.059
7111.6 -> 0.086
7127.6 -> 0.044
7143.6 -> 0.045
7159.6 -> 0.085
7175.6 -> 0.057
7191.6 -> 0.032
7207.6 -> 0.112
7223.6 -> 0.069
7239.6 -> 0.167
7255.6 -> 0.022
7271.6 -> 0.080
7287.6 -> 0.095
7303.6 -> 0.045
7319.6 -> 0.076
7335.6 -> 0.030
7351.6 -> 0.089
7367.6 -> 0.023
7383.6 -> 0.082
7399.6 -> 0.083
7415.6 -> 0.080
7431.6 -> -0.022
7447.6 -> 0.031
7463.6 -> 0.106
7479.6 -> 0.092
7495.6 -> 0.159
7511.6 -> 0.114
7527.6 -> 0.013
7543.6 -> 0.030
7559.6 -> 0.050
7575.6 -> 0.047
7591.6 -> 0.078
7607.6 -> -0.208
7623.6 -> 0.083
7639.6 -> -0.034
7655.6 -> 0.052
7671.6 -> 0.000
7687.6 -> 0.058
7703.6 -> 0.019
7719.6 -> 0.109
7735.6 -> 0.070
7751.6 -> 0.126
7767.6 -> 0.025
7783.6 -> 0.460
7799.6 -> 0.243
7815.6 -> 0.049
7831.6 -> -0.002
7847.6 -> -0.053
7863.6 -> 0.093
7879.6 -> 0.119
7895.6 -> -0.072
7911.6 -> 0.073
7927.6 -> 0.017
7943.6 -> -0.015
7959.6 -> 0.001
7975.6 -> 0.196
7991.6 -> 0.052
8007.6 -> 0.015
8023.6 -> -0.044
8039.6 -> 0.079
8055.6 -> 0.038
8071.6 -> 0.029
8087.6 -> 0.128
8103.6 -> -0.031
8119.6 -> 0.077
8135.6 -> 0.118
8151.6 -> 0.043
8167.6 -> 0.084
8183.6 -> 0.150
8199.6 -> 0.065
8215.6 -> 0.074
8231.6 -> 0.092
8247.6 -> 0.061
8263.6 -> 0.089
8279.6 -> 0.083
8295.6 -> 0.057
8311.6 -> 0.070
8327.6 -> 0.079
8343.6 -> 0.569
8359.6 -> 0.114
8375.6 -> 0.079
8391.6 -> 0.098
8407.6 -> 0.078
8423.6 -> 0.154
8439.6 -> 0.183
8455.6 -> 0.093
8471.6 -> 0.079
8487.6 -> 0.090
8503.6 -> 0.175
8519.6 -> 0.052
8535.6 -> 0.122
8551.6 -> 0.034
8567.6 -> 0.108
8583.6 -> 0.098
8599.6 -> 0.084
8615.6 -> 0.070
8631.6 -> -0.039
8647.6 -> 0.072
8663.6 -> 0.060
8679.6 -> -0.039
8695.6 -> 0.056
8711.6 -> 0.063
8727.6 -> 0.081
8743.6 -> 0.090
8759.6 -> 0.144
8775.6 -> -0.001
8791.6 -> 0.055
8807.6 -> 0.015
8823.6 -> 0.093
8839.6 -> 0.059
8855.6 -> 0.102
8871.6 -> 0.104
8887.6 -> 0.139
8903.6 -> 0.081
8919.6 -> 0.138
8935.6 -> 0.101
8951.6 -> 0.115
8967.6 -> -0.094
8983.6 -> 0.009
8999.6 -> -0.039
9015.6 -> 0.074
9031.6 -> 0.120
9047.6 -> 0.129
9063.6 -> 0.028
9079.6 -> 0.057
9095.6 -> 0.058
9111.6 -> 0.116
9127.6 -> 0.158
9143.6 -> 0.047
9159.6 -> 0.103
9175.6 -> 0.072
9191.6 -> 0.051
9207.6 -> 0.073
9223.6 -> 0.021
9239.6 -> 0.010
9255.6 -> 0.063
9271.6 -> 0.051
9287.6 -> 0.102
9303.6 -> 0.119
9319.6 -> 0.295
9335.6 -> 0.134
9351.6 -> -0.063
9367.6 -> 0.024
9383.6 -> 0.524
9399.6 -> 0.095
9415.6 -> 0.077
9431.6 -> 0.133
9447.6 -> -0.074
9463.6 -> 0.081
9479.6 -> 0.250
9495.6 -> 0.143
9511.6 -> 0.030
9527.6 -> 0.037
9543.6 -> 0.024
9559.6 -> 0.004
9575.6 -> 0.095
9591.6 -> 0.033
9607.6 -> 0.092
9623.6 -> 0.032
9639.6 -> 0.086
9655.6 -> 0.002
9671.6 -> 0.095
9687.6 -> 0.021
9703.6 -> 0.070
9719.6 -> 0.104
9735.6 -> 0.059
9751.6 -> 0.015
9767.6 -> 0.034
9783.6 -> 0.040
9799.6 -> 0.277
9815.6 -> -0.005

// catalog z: 1.09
